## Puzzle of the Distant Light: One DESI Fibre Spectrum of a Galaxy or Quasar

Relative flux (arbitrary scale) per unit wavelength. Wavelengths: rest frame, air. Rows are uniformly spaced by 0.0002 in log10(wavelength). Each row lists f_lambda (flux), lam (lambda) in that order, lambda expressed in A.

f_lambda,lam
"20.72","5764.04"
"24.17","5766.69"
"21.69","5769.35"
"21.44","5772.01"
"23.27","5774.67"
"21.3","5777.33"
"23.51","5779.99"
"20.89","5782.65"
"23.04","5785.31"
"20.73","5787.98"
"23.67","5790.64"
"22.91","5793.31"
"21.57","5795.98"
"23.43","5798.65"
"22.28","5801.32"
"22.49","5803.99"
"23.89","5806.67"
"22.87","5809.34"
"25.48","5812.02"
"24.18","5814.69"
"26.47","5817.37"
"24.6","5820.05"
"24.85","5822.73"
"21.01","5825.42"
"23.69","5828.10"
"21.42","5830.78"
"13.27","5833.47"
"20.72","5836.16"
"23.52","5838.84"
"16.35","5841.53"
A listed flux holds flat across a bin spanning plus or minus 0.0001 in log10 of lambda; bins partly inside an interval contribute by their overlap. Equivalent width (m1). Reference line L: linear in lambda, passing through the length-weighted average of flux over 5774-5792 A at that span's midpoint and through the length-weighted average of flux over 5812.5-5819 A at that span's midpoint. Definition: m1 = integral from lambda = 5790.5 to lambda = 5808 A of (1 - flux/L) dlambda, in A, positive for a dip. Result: 0.71 A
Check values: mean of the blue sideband 22.3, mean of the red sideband 25.3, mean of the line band 22.8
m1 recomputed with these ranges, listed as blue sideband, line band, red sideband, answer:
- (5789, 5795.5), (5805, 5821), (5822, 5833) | -1.6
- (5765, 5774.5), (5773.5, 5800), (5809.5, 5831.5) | 0.6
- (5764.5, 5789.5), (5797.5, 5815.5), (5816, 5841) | -1.2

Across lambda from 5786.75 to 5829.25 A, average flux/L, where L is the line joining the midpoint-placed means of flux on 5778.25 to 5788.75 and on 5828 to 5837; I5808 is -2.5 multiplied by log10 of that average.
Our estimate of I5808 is -0.14 mag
